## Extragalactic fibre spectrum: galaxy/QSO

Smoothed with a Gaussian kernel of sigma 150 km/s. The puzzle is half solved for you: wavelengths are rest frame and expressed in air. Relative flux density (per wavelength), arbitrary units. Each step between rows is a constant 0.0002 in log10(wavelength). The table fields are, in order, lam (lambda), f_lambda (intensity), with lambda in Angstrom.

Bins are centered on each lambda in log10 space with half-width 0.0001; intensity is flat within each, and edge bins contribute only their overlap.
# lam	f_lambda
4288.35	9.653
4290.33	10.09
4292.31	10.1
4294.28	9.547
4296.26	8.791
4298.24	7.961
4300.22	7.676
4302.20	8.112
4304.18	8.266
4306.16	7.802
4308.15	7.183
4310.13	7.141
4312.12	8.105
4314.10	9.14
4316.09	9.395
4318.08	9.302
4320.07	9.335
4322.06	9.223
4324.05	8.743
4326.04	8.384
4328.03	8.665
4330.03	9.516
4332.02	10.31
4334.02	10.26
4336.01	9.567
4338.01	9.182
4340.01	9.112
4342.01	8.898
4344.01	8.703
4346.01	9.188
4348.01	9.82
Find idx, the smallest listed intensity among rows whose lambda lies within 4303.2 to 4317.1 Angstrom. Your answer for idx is 7.141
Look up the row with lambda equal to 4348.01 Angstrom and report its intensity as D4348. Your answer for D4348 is 9.82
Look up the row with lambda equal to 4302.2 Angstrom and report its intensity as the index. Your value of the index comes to 8.112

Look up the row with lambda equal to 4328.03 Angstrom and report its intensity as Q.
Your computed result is 8.665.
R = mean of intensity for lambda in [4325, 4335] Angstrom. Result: 9.42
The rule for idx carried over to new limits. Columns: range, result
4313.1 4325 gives 8.743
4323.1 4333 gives 8.384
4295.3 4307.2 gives 7.676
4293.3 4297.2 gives 8.791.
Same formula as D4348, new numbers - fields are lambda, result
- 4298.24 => 7.961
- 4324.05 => 8.743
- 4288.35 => 9.653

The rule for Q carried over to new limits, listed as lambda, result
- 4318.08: 9.302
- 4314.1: 9.14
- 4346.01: 9.188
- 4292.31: 10.1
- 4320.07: 9.335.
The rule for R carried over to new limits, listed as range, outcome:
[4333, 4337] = 9.92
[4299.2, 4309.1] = 7.81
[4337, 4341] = 9.14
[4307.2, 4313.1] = 7.48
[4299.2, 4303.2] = 7.9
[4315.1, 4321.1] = 9.34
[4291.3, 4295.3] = 9.82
